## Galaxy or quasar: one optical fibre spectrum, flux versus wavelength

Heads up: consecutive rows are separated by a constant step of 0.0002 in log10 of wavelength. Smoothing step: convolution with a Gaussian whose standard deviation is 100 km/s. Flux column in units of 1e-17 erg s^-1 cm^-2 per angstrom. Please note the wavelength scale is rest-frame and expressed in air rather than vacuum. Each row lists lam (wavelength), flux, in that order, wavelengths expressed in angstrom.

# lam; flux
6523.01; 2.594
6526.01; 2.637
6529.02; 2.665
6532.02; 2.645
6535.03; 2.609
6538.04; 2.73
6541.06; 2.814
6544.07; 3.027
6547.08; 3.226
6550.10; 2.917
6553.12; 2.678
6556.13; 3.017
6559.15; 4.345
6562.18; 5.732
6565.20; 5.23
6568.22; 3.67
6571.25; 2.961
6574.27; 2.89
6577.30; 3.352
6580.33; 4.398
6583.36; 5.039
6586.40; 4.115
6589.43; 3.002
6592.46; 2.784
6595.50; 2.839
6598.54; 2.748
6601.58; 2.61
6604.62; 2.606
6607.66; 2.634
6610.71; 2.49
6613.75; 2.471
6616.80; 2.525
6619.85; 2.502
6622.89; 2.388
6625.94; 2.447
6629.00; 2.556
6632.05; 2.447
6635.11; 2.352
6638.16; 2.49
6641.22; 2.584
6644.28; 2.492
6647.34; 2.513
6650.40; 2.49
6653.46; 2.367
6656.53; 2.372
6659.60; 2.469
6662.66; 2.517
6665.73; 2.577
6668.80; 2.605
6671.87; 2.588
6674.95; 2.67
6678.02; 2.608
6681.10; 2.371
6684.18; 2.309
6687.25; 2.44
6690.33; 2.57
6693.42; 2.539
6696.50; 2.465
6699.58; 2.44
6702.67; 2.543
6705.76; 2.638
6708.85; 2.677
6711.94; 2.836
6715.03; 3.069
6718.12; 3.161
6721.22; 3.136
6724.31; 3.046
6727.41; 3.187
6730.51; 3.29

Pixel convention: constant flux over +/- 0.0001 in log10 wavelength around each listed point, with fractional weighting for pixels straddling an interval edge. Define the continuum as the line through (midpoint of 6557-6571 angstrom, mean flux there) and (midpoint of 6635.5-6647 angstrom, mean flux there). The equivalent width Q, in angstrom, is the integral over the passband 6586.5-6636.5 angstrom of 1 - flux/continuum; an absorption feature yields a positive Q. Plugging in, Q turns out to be 9.7 angstrom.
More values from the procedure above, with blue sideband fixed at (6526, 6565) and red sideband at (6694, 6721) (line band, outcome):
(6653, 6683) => 3.6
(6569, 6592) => -3.7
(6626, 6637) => 1.9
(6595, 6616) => 3.1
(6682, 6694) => 1.5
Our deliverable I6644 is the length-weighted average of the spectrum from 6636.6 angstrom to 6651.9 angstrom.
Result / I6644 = 2.51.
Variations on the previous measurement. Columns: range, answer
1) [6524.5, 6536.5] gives 2.64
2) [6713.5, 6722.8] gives 3.12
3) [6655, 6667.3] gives 2.48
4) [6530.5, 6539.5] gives 2.66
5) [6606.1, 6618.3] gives 2.53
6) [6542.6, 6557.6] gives 2.97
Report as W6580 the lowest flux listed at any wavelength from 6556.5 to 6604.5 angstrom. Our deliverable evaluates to 2.61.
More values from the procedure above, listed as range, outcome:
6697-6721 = 2.44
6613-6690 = 2.309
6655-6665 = 2.372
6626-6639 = 2.352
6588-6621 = 2.471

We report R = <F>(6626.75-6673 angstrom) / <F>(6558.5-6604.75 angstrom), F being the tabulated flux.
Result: 0.68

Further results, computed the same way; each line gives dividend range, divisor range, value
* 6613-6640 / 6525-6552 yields 0.88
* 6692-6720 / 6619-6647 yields 1.10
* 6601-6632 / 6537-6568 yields 0.70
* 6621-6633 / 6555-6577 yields 0.62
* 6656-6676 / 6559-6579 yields 0.64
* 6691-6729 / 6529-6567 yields 0.83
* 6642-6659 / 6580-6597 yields 0.67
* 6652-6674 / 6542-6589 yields 0.67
